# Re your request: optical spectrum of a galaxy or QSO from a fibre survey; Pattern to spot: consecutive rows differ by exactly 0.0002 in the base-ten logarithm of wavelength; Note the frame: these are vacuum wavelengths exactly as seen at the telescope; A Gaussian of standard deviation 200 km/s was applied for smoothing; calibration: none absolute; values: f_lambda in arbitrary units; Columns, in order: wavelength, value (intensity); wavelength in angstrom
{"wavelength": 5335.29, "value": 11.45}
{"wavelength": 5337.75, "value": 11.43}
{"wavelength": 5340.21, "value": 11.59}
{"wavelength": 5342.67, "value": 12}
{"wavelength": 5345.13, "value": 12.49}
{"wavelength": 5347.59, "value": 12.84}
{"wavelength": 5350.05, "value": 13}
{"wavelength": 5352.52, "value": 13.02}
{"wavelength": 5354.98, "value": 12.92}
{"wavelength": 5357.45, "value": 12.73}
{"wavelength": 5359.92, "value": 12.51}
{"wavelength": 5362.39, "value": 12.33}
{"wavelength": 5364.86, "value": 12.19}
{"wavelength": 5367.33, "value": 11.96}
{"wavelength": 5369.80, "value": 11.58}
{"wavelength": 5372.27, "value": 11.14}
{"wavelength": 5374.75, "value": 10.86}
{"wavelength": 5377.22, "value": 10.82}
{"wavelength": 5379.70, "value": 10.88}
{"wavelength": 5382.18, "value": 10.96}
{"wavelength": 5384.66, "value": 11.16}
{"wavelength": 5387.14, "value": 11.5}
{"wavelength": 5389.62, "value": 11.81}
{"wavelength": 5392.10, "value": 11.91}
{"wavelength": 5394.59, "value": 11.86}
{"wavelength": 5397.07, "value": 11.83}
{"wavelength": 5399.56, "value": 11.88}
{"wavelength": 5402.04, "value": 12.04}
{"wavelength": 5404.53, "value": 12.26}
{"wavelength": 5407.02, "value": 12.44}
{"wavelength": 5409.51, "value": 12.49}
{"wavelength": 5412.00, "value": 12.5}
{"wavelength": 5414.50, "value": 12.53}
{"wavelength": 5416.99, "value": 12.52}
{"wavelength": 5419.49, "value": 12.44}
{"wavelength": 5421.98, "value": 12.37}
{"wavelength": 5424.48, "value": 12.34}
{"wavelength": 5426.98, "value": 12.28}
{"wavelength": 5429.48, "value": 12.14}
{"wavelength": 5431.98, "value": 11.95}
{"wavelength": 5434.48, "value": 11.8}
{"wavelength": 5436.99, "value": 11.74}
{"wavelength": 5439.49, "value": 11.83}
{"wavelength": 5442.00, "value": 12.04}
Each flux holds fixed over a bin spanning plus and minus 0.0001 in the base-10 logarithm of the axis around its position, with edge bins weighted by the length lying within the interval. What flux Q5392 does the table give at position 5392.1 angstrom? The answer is 11.91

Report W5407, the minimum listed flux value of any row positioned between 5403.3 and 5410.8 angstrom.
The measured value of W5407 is 12.26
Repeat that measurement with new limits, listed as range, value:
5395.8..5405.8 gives 11.83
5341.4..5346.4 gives 12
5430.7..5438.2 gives 11.74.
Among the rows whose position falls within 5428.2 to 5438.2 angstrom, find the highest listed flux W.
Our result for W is 12.14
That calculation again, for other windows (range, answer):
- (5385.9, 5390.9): 11.81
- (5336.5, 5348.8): 12.84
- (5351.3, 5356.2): 13.02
